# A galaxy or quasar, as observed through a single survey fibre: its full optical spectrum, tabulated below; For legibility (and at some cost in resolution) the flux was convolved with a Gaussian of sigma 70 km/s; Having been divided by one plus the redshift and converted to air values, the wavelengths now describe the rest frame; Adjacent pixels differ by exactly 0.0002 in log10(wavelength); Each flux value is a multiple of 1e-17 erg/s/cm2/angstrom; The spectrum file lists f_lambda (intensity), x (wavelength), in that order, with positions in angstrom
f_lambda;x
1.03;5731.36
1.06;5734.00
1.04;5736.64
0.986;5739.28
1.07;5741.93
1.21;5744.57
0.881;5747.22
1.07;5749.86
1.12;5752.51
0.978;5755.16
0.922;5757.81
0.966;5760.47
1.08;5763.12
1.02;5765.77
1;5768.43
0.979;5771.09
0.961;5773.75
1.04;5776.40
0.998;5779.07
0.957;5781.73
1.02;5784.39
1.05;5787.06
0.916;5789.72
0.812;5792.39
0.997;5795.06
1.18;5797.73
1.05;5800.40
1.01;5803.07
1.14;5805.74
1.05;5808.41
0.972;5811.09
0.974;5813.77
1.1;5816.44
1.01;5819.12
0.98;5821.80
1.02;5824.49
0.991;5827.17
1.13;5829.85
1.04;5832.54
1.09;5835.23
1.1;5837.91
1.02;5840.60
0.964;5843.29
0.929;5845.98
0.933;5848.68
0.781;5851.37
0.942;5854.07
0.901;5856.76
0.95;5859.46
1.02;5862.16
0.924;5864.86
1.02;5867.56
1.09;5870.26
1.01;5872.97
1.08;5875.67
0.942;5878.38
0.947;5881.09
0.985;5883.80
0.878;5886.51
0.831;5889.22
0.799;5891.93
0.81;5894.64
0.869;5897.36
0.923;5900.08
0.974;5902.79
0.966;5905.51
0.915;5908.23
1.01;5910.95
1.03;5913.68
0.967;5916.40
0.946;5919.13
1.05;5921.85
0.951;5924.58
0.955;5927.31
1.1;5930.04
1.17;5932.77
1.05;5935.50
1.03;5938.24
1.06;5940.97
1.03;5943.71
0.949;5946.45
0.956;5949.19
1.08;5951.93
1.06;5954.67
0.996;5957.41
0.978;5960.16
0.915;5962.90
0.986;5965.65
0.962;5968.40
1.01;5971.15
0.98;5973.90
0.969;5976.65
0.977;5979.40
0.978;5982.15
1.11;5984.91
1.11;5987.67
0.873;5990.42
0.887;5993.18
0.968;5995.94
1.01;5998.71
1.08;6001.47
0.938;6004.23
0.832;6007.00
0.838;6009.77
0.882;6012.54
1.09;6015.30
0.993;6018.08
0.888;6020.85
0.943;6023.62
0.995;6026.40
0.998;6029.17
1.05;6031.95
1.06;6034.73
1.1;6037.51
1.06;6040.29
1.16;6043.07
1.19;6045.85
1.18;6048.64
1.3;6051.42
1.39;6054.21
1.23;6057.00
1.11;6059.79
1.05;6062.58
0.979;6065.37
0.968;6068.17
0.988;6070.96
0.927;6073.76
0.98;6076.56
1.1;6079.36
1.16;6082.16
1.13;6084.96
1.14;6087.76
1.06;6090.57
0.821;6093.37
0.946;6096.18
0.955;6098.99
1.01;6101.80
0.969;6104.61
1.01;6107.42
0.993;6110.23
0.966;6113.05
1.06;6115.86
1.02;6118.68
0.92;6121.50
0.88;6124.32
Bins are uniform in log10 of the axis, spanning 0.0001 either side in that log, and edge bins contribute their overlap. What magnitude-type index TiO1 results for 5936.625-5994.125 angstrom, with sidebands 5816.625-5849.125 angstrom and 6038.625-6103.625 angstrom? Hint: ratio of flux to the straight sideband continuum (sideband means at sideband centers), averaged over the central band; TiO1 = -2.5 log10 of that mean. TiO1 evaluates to 0.06 mag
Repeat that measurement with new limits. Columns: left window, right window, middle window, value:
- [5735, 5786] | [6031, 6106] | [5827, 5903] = 0.082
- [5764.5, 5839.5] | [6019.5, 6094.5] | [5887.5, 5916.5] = 0.141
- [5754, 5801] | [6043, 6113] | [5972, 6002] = 0.055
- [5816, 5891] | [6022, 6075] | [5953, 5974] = 0.059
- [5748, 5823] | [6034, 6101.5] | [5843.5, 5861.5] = 0.128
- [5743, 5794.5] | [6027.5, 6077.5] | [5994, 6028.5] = 0.136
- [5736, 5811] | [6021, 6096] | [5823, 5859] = 0.047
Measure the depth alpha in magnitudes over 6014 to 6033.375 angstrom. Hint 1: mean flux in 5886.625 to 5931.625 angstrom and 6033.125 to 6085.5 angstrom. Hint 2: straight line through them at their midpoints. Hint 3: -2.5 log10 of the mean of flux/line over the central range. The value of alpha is 0.080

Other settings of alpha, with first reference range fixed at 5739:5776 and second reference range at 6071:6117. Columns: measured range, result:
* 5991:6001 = 0.061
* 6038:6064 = -0.167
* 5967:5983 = 0.038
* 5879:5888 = 0.091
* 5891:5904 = 0.161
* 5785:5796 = 0.079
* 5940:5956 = -0.006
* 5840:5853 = 0.109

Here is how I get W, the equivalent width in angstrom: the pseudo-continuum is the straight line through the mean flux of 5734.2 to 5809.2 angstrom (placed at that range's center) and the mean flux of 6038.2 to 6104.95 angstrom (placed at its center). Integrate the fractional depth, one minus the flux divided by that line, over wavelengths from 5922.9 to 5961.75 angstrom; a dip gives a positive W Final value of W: 1.0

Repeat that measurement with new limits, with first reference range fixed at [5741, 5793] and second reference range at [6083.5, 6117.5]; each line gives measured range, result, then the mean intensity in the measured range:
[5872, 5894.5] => 1.8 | 0.926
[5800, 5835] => -1.1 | 1.04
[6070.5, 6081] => 0.0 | 1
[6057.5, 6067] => -0.5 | 1.06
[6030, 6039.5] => -0.6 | 1.06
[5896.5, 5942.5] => 0.2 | 1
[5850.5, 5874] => 1.0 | 0.963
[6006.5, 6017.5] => 0.9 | 0.923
